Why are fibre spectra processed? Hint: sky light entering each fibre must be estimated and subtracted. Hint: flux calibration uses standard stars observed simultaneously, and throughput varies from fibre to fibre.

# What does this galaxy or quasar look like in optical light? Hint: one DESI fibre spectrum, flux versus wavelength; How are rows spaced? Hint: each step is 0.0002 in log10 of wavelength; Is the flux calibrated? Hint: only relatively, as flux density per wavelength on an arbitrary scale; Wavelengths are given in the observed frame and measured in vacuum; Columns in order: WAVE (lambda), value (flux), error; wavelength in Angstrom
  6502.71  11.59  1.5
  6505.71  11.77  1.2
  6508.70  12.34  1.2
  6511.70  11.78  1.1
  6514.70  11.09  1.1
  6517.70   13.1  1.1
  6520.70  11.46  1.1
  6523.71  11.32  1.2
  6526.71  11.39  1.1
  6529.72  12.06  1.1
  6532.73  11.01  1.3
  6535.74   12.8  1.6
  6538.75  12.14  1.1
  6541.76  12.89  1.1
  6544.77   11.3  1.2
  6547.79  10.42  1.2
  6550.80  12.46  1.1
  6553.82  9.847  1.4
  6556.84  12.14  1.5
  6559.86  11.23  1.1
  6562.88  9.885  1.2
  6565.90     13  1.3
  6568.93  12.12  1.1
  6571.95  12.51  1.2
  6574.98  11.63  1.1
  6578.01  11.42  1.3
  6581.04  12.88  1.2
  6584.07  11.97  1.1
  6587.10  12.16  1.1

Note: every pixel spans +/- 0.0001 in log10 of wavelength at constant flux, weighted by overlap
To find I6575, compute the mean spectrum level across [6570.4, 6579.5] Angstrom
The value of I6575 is 11.9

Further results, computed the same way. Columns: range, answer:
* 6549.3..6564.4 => 11.1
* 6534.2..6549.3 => 11.9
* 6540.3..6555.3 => 11.4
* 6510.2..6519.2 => 12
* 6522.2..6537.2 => 11.7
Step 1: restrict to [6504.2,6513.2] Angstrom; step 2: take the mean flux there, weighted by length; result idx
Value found 12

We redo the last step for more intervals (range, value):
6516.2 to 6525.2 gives 12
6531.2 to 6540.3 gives 12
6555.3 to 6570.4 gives 11.7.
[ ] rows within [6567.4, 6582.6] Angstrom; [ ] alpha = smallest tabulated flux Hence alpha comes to 11.42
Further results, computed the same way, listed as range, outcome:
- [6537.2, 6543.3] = 12.14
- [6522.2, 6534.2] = 11.01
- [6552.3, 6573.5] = 9.847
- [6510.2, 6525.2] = 11.09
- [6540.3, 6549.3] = 10.42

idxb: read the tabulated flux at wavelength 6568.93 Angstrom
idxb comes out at 12.12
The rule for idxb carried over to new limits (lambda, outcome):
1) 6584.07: 11.97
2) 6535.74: 12.8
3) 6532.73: 11.01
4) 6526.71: 11.39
